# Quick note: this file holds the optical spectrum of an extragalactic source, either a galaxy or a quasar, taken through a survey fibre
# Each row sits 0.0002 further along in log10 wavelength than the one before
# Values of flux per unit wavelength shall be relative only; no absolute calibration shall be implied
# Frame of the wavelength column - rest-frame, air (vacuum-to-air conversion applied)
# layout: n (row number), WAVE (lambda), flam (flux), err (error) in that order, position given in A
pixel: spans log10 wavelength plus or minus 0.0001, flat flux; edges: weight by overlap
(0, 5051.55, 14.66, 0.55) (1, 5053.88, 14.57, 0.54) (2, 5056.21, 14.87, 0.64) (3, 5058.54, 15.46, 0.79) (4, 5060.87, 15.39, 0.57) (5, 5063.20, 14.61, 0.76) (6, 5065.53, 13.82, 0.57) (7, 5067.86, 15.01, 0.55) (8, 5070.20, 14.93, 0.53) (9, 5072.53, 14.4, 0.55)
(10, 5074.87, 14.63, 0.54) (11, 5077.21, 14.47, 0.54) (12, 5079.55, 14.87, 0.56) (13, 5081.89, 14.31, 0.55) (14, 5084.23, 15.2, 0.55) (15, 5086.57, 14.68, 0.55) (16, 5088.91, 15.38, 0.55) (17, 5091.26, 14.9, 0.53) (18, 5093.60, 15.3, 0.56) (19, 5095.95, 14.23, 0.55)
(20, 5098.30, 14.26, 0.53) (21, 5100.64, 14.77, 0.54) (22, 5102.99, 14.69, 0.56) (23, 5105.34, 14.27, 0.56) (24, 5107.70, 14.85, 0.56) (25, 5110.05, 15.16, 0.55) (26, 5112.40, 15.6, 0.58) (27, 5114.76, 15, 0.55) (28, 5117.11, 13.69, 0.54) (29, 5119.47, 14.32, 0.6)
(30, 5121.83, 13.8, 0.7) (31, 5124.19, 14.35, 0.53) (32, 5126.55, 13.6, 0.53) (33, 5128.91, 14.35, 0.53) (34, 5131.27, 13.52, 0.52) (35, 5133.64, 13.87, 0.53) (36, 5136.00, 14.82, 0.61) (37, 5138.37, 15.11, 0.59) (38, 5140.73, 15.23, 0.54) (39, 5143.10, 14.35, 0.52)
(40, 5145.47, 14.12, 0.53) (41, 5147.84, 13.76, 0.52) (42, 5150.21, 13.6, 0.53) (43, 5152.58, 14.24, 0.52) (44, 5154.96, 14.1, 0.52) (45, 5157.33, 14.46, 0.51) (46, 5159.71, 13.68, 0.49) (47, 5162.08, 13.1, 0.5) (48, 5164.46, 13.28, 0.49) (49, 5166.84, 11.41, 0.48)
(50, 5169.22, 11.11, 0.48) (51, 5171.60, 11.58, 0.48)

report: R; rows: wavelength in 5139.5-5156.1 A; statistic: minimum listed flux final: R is 13.6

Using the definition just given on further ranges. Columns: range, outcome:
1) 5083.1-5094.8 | 14.68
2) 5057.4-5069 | 13.82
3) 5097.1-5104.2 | 14.26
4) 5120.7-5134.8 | 13.52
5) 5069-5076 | 14.4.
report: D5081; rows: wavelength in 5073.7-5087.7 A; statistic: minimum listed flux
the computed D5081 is 14.31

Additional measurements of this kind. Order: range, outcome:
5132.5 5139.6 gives 13.87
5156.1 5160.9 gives 13.68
